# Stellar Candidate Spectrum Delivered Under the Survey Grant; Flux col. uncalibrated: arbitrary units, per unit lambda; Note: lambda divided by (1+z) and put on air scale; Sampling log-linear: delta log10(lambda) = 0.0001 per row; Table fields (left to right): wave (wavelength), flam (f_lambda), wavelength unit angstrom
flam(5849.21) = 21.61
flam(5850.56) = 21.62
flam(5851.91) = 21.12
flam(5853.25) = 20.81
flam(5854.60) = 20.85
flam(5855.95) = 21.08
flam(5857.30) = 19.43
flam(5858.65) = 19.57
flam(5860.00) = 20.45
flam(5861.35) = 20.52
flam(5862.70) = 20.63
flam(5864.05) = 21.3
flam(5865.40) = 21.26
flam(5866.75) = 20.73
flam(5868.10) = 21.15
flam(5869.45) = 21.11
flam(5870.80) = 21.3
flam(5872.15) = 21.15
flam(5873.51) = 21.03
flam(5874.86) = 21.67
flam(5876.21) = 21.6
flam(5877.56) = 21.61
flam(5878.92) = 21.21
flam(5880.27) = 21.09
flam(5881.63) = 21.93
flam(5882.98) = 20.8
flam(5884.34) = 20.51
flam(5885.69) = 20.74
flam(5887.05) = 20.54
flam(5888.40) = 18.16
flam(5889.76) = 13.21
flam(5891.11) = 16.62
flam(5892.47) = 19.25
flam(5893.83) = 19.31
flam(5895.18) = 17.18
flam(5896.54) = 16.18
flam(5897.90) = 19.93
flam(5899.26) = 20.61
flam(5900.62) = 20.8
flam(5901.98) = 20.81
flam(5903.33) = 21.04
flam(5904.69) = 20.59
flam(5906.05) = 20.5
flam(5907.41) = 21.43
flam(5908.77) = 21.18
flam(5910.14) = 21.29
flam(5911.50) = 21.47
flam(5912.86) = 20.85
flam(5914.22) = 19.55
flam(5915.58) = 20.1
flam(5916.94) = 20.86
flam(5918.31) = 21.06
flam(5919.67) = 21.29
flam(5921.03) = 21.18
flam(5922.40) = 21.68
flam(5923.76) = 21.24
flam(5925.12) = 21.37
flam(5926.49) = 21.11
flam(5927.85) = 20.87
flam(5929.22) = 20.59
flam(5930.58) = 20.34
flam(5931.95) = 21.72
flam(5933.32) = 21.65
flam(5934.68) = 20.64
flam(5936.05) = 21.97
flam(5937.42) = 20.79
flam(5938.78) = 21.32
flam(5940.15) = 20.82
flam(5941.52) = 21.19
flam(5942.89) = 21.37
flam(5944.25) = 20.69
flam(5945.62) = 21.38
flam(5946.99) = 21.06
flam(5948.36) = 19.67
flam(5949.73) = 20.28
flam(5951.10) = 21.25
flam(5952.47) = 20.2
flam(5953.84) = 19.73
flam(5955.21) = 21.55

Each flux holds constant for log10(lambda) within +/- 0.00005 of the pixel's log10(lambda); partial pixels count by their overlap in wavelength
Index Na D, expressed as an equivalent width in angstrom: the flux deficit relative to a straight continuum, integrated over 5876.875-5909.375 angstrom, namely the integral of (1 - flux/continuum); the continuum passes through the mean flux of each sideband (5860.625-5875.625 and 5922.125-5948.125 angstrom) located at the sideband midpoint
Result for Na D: 2.0 angstrom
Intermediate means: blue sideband 21.1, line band 19.8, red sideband 21.1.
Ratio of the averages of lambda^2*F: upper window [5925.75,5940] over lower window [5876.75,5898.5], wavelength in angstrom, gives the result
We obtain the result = 1.1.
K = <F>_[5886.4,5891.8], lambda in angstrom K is 17.1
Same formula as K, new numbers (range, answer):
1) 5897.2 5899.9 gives 20.2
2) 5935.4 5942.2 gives 21.2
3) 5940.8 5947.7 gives 21.1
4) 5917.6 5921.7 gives 21.2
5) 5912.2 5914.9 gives 20.2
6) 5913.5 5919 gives 20.4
